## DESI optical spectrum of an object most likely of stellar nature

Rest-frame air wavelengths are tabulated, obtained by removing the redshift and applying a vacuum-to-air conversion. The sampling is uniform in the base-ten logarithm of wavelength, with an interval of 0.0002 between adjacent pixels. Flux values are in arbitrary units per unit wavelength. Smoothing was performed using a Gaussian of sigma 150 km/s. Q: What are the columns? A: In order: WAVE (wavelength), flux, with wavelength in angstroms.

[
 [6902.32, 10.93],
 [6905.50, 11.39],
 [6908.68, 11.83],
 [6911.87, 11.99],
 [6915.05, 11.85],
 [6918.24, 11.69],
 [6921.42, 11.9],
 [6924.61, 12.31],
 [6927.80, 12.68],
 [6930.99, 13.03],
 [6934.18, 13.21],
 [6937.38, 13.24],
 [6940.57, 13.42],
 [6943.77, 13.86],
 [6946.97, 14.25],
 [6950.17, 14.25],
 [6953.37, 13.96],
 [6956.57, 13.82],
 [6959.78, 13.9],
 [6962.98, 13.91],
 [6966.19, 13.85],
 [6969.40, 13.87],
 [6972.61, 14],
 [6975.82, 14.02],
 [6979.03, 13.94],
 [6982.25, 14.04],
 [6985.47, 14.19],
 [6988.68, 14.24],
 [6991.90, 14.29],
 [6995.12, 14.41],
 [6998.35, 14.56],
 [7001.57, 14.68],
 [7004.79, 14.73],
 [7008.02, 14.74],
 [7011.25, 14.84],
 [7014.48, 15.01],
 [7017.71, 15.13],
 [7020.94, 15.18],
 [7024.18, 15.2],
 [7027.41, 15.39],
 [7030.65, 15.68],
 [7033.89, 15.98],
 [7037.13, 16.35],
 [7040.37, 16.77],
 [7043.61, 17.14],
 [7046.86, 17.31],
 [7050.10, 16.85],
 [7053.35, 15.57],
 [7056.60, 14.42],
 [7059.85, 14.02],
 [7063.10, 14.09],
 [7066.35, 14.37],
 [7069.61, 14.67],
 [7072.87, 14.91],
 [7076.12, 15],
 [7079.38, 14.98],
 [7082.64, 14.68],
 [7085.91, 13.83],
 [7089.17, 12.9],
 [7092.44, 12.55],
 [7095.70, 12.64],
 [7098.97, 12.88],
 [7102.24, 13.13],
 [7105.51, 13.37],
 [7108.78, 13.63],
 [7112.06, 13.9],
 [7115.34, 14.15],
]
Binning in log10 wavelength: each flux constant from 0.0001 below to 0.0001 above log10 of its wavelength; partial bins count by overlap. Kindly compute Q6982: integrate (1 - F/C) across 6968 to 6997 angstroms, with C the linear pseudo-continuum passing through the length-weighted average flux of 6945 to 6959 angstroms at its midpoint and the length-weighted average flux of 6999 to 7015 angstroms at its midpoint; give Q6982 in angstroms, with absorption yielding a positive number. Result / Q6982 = 0.67 angstroms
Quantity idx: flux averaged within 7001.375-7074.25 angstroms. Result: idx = 15.4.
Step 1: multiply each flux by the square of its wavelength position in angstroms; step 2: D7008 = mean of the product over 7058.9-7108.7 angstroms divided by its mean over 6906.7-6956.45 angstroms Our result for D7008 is 1.12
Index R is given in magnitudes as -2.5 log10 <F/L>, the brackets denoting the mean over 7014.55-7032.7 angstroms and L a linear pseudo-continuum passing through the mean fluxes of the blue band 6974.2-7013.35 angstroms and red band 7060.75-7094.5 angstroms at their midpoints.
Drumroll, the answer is -0.07 mag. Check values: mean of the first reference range 14.4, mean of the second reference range 14.2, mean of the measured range 15.3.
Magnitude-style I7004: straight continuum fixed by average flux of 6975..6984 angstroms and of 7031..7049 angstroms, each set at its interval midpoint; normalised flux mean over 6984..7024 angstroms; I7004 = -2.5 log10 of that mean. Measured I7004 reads 0.03 mag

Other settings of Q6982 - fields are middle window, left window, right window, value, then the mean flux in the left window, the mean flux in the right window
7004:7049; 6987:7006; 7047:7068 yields -2.8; 14.5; 15.1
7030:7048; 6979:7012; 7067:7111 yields -3.1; 14.4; 13.8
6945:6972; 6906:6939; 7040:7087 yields -1.9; 12.3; 15.2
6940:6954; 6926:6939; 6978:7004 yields -0.7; 13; 14.3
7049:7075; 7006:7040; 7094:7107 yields -1.2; 15.4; 13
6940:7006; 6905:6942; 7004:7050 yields -0.6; 12.4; 15.7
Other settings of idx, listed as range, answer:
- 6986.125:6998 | 14.3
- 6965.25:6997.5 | 14.1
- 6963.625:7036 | 14.6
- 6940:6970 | 13.9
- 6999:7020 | 14.9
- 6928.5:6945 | 13.3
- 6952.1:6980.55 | 13.9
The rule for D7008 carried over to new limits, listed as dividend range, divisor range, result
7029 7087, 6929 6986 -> 1.15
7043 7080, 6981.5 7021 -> 1.06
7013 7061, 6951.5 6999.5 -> 1.14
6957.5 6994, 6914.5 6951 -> 1.09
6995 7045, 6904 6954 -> 1.23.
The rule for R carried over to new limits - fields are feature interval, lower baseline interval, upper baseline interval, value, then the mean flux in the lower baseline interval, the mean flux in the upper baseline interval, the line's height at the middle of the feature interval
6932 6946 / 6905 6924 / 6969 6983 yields -0.06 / 11.8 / 14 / 12.7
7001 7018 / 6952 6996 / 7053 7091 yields -0.05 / 14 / 14.4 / 14.2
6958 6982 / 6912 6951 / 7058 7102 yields -0.06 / 12.9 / 13.9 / 13.2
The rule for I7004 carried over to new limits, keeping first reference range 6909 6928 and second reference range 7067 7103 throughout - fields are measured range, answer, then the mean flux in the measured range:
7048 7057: -0.18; 15.9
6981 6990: -0.11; 14.2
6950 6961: -0.13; 13.9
